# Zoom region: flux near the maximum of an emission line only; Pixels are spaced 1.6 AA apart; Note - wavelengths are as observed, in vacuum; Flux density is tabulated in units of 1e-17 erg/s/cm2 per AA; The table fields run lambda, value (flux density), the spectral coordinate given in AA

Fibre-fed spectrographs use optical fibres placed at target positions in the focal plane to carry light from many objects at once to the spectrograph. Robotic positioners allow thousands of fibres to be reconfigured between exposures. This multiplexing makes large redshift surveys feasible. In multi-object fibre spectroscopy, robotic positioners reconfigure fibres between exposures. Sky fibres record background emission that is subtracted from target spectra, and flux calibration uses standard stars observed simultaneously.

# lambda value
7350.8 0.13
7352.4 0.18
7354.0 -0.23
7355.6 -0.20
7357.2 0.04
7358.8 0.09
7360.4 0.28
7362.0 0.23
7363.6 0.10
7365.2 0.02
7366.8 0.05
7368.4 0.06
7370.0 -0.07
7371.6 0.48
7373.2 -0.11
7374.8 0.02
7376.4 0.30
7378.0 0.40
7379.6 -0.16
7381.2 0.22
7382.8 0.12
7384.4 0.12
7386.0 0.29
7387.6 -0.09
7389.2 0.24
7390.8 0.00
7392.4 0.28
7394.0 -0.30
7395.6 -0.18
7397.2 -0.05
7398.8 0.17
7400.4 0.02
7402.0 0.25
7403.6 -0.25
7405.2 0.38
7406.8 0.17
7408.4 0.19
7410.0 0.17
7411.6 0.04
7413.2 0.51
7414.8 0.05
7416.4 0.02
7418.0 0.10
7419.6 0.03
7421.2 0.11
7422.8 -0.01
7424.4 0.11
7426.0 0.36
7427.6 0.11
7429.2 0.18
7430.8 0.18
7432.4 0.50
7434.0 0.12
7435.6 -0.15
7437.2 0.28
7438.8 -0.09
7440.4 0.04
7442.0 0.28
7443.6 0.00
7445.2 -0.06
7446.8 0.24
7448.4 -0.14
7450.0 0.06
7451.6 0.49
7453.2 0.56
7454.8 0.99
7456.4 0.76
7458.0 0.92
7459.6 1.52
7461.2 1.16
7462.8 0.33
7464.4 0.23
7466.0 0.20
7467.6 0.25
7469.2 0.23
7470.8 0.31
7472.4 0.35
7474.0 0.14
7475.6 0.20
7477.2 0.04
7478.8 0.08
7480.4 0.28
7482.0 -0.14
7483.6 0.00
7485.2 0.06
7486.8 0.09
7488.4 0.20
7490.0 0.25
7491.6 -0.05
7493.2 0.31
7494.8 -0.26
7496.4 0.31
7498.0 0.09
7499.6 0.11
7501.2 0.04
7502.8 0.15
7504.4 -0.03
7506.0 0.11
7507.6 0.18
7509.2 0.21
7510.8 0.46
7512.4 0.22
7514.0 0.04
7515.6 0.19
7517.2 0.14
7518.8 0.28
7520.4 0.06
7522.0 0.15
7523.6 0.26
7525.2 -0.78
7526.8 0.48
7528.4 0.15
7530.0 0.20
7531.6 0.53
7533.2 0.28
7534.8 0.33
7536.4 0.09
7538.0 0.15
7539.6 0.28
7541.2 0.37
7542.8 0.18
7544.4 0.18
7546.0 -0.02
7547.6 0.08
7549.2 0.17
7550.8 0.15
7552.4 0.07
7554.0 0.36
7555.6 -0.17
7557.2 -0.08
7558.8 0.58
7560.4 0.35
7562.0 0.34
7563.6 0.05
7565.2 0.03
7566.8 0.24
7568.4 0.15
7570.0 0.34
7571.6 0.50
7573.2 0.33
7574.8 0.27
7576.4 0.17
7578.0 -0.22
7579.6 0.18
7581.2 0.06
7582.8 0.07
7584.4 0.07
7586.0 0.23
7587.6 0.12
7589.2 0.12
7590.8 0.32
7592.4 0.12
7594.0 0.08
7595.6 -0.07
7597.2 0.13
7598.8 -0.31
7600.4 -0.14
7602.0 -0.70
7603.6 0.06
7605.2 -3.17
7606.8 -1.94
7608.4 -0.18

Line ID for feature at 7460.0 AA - [O II] 3727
